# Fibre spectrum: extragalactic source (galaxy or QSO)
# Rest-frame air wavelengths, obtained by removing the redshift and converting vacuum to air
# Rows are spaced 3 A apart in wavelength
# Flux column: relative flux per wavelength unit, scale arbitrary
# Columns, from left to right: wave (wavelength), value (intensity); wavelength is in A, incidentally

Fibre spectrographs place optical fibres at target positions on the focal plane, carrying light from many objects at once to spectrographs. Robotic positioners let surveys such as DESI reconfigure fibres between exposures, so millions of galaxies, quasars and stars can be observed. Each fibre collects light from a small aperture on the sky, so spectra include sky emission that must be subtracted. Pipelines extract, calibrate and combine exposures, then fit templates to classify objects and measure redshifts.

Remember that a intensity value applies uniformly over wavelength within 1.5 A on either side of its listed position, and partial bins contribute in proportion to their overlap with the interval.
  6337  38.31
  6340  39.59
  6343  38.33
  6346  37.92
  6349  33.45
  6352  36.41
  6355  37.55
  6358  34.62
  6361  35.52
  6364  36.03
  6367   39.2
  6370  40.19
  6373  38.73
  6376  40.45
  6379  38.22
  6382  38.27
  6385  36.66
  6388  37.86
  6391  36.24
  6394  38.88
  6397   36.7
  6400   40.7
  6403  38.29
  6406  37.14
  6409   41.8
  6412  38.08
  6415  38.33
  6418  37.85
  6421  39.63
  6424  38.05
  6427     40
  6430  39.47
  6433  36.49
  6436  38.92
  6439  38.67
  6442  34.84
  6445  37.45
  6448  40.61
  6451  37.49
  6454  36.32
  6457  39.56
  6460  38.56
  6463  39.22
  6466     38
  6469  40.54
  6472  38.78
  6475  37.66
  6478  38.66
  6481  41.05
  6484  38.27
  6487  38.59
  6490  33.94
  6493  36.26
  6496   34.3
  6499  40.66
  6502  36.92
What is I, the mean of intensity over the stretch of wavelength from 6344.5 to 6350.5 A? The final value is 35.7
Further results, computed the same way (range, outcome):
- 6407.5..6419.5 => 39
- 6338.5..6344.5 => 39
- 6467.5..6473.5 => 39.7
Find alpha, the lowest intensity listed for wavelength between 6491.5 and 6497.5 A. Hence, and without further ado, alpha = 34.3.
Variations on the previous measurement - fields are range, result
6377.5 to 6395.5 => 36.24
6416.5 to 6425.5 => 37.85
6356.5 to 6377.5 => 34.62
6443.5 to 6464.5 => 36.32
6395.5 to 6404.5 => 36.7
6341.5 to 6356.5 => 33.45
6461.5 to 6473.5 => 38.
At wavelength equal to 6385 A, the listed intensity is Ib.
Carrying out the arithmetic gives 36.66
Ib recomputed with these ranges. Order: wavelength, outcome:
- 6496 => 34.3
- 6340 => 39.59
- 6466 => 38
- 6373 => 38.73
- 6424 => 38.05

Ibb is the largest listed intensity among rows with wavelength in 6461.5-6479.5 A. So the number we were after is 40.54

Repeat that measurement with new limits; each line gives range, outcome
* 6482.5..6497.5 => 38.59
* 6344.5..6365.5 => 37.92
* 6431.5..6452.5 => 40.61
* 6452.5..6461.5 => 39.56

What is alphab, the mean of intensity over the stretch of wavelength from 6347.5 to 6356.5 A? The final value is 35.8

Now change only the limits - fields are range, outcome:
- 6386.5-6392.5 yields 37.1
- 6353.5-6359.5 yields 36.1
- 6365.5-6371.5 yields 39.7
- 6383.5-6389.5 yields 37.3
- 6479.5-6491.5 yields 38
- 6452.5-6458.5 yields 37.9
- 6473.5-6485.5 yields 38.9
